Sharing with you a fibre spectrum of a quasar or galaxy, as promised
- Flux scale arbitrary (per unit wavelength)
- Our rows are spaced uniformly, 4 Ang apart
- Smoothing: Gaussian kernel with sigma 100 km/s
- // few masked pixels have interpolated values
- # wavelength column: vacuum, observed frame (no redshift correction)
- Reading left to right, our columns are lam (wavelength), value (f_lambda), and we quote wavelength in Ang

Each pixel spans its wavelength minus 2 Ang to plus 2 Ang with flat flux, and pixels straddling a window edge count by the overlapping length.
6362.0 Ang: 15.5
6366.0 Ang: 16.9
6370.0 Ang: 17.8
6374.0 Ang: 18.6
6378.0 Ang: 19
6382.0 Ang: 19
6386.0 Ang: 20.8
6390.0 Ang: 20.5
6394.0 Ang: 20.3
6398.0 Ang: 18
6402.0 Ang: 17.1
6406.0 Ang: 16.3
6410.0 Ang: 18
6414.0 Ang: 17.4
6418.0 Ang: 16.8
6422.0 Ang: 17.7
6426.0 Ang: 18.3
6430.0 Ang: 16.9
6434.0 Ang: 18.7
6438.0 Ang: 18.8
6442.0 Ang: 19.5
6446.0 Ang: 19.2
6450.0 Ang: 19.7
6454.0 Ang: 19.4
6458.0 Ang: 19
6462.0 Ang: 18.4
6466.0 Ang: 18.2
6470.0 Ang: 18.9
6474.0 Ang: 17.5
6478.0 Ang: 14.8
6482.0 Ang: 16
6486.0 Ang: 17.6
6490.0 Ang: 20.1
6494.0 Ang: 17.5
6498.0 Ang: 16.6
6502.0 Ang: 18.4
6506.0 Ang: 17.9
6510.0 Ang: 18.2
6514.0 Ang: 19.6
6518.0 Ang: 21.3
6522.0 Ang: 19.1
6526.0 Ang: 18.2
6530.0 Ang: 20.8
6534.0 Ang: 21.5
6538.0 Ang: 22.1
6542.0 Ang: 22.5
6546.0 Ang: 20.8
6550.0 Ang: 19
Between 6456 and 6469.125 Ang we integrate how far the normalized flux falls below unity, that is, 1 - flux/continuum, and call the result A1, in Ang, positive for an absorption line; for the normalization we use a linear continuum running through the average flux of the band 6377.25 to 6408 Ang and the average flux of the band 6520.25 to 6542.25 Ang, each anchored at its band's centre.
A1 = 0.8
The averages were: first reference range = 18.9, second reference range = 20.6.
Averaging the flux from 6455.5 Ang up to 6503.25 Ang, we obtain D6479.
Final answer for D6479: 17.8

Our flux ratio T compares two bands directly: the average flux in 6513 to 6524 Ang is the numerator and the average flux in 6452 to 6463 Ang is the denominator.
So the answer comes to 1.06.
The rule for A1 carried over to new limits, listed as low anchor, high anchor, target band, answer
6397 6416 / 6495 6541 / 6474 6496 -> 1.87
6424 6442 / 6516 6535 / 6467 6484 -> 2.00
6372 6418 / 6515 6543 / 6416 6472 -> 2.32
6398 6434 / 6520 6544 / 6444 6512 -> 3.78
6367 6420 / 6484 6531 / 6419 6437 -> 0.60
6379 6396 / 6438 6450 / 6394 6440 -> 4.51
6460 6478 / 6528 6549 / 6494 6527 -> 2.29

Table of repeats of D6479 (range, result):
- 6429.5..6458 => 19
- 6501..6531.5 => 19.2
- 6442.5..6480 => 18.4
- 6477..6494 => 17.3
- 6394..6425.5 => 17.6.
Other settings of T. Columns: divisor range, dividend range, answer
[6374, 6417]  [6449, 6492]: 0.97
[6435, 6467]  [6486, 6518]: 0.97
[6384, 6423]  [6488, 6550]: 1.07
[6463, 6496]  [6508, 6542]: 1.15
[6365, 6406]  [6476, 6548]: 1.02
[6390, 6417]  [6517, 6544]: 1.15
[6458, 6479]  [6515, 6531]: 1.11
